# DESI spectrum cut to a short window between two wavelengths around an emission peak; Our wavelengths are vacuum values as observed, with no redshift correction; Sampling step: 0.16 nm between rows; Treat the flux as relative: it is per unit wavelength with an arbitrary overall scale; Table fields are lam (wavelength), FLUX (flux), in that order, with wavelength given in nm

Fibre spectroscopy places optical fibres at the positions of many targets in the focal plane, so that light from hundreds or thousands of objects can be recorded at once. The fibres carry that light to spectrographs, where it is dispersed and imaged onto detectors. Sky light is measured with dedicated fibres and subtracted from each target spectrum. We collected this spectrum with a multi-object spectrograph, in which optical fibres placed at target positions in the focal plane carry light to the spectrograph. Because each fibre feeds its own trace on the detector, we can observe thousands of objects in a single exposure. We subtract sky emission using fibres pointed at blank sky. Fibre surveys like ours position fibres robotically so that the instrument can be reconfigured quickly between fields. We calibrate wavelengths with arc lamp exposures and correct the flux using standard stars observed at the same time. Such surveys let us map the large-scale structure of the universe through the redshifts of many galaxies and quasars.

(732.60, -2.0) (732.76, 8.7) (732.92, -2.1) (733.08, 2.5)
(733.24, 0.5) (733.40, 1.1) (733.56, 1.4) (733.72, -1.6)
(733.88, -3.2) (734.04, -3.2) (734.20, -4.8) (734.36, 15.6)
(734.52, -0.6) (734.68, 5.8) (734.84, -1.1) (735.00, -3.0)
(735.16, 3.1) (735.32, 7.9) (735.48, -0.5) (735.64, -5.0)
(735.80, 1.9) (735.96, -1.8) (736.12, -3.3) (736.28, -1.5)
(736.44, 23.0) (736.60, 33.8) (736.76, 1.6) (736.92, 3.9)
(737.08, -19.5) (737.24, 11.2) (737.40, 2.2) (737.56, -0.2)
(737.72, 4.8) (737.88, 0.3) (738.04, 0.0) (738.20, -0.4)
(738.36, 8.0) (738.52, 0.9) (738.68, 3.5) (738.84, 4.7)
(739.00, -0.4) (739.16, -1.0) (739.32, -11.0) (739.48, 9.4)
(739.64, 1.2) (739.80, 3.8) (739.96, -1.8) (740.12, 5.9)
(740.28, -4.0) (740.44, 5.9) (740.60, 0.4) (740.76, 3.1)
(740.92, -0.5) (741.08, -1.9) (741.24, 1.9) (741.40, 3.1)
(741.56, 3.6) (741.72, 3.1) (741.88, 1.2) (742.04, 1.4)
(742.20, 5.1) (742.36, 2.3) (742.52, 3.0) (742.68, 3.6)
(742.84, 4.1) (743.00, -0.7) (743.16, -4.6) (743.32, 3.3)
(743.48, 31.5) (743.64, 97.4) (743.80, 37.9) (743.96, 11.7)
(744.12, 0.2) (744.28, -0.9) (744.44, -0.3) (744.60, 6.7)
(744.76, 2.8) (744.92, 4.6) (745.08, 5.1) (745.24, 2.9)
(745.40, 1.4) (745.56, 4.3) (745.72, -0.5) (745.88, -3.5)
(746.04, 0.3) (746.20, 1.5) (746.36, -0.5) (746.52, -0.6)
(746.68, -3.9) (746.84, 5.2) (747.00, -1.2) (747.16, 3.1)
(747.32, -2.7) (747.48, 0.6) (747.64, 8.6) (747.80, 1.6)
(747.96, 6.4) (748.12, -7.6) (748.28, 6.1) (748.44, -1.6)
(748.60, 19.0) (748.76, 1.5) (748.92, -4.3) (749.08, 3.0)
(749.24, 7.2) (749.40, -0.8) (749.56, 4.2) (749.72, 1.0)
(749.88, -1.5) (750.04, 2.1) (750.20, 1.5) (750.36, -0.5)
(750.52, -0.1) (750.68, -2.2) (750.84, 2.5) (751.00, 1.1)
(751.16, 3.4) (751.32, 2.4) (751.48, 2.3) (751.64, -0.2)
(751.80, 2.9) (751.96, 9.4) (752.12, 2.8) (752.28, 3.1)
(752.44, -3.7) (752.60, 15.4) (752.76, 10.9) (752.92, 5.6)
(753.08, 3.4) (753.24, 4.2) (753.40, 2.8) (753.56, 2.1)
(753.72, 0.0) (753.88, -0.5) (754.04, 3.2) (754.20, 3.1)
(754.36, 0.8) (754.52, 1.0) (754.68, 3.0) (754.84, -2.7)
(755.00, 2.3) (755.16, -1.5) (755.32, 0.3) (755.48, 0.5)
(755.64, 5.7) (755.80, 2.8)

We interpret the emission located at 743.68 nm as [O III]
